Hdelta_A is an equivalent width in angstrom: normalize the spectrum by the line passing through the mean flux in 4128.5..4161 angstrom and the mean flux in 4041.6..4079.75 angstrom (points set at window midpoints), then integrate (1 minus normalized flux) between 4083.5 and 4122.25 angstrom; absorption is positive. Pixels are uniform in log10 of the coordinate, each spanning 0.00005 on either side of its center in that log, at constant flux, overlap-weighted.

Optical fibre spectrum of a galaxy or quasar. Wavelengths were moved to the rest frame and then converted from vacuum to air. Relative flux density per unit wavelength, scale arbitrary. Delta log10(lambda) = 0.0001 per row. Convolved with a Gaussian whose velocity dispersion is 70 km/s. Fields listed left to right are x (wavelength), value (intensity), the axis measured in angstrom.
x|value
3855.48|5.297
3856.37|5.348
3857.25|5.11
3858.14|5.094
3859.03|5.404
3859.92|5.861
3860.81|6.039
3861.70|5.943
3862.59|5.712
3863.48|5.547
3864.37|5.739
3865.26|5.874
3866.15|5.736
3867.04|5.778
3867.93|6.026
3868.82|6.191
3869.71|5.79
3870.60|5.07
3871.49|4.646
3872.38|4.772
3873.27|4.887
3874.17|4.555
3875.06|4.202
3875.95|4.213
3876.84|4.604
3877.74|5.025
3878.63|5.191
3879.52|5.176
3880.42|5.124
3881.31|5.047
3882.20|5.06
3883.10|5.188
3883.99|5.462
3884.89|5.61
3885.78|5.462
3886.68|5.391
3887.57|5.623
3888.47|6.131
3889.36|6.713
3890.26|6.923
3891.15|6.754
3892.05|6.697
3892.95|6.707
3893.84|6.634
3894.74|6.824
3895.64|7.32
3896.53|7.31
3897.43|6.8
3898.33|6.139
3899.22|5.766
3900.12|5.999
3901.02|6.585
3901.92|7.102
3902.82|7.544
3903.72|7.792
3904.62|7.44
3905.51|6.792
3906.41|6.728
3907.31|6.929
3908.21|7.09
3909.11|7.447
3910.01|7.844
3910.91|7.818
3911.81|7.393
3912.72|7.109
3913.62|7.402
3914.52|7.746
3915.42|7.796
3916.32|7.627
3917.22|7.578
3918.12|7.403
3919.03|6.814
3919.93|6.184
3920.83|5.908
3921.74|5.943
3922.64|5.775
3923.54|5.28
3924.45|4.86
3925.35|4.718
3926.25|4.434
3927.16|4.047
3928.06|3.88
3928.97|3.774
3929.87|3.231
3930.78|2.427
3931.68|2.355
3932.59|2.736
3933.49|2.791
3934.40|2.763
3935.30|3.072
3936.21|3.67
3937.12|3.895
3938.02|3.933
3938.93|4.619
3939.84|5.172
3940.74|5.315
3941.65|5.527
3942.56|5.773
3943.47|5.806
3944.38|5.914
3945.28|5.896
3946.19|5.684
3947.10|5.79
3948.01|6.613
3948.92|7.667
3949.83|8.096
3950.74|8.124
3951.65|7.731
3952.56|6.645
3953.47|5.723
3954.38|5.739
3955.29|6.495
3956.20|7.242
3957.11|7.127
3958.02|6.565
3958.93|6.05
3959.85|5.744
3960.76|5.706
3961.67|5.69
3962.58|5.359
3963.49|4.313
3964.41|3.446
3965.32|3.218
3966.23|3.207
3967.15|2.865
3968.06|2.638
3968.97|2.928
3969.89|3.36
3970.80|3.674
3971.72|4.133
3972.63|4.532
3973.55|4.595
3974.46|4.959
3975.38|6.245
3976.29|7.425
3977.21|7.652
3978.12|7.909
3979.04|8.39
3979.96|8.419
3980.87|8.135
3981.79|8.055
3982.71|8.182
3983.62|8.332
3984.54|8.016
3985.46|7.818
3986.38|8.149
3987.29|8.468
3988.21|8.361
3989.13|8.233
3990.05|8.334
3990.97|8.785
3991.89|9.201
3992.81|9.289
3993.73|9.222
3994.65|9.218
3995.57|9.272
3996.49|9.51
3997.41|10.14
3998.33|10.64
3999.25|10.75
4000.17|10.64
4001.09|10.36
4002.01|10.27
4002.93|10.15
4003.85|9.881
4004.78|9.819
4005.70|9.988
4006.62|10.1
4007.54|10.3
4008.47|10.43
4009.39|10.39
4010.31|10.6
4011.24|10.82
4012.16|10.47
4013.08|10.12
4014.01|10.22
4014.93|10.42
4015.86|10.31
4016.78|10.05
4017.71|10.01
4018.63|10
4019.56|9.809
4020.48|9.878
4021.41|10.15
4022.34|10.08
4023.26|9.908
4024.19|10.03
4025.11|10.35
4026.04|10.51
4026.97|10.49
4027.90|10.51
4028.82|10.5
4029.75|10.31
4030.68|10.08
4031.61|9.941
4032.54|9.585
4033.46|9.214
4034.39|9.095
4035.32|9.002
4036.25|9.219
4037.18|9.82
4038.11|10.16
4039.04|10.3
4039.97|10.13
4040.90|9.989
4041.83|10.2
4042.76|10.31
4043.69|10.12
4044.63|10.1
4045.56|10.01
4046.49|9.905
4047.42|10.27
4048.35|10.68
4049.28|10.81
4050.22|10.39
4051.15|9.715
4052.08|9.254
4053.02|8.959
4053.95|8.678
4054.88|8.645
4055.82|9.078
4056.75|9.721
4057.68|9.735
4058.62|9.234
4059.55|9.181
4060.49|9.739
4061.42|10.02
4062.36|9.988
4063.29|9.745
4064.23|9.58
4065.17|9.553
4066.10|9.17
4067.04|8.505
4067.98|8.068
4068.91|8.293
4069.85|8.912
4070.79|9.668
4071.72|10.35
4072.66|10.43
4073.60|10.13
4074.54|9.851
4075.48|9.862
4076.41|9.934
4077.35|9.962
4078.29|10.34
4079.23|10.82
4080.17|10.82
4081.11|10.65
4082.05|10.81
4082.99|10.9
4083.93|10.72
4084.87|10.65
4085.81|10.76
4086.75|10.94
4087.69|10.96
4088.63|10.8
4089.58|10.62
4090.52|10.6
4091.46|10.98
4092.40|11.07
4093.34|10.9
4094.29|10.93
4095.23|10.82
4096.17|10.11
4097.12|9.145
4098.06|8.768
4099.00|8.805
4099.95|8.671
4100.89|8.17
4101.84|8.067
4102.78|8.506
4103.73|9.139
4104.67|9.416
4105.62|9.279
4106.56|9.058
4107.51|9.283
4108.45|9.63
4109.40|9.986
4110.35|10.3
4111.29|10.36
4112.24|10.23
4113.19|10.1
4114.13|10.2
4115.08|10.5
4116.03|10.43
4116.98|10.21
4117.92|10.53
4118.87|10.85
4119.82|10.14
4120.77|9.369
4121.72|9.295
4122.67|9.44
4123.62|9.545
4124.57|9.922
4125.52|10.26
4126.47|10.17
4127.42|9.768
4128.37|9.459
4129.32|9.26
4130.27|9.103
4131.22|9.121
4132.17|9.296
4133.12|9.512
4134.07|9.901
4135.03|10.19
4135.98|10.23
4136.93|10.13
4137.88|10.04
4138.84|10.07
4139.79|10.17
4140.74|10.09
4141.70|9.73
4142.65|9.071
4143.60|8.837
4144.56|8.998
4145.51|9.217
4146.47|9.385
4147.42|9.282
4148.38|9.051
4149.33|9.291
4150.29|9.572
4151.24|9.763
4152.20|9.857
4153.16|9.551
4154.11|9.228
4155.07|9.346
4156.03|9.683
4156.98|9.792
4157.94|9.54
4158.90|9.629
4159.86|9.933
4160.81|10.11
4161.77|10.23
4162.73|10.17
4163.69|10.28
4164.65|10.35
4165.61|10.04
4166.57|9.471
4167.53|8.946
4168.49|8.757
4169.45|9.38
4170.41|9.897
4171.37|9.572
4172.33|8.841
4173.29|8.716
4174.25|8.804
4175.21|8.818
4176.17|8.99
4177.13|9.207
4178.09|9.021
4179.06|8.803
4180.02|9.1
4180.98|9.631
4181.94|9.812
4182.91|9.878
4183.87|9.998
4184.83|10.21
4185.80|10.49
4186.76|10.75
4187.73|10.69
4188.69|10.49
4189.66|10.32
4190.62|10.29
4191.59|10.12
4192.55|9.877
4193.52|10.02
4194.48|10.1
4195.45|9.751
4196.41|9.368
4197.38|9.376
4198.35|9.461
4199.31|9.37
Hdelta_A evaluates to -1.36 angstrom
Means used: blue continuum 9.7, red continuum 9.58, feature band 9.98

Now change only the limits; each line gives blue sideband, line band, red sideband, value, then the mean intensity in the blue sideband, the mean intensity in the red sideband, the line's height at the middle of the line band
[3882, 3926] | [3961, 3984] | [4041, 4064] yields 7.38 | 6.59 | 9.77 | 8.06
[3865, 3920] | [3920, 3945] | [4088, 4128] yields 9.17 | 6.27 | 9.87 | 6.94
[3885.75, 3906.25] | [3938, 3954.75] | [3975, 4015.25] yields 3.85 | 6.66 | 9.26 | 7.98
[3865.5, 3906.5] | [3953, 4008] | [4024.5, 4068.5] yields 6.24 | 5.92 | 9.76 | 8.18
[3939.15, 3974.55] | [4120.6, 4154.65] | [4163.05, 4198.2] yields -2.86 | 5.41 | 9.67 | 8.85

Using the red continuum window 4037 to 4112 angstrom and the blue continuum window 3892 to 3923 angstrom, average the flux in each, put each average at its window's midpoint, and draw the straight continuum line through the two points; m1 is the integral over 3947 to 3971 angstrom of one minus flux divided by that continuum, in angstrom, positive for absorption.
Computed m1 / 7.2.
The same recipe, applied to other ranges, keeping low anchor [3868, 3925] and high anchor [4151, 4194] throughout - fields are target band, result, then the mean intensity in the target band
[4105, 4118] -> -1.5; 9.99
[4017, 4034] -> -4.8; 10.1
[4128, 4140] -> -0.7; 9.72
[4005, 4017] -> -4.1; 10.3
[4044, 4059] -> -2.8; 9.7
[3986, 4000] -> -3.3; 9.21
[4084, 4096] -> -3.0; 10.8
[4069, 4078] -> -1.5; 9.84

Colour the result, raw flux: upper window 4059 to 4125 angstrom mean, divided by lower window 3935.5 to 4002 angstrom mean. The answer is 1.5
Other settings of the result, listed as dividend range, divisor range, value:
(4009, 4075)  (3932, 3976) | 1.93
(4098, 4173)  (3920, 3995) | 1.65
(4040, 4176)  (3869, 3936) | 1.70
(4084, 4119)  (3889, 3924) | 1.45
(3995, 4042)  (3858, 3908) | 1.71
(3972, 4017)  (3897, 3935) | 1.52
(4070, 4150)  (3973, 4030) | 1.06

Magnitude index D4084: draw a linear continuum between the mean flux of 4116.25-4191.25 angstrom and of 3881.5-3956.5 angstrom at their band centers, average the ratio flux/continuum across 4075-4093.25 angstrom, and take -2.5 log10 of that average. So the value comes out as -0.23 mag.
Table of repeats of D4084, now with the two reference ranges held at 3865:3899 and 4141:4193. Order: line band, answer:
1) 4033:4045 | -0.24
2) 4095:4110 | -0.05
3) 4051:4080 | -0.16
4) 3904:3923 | -0.16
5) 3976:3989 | -0.15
